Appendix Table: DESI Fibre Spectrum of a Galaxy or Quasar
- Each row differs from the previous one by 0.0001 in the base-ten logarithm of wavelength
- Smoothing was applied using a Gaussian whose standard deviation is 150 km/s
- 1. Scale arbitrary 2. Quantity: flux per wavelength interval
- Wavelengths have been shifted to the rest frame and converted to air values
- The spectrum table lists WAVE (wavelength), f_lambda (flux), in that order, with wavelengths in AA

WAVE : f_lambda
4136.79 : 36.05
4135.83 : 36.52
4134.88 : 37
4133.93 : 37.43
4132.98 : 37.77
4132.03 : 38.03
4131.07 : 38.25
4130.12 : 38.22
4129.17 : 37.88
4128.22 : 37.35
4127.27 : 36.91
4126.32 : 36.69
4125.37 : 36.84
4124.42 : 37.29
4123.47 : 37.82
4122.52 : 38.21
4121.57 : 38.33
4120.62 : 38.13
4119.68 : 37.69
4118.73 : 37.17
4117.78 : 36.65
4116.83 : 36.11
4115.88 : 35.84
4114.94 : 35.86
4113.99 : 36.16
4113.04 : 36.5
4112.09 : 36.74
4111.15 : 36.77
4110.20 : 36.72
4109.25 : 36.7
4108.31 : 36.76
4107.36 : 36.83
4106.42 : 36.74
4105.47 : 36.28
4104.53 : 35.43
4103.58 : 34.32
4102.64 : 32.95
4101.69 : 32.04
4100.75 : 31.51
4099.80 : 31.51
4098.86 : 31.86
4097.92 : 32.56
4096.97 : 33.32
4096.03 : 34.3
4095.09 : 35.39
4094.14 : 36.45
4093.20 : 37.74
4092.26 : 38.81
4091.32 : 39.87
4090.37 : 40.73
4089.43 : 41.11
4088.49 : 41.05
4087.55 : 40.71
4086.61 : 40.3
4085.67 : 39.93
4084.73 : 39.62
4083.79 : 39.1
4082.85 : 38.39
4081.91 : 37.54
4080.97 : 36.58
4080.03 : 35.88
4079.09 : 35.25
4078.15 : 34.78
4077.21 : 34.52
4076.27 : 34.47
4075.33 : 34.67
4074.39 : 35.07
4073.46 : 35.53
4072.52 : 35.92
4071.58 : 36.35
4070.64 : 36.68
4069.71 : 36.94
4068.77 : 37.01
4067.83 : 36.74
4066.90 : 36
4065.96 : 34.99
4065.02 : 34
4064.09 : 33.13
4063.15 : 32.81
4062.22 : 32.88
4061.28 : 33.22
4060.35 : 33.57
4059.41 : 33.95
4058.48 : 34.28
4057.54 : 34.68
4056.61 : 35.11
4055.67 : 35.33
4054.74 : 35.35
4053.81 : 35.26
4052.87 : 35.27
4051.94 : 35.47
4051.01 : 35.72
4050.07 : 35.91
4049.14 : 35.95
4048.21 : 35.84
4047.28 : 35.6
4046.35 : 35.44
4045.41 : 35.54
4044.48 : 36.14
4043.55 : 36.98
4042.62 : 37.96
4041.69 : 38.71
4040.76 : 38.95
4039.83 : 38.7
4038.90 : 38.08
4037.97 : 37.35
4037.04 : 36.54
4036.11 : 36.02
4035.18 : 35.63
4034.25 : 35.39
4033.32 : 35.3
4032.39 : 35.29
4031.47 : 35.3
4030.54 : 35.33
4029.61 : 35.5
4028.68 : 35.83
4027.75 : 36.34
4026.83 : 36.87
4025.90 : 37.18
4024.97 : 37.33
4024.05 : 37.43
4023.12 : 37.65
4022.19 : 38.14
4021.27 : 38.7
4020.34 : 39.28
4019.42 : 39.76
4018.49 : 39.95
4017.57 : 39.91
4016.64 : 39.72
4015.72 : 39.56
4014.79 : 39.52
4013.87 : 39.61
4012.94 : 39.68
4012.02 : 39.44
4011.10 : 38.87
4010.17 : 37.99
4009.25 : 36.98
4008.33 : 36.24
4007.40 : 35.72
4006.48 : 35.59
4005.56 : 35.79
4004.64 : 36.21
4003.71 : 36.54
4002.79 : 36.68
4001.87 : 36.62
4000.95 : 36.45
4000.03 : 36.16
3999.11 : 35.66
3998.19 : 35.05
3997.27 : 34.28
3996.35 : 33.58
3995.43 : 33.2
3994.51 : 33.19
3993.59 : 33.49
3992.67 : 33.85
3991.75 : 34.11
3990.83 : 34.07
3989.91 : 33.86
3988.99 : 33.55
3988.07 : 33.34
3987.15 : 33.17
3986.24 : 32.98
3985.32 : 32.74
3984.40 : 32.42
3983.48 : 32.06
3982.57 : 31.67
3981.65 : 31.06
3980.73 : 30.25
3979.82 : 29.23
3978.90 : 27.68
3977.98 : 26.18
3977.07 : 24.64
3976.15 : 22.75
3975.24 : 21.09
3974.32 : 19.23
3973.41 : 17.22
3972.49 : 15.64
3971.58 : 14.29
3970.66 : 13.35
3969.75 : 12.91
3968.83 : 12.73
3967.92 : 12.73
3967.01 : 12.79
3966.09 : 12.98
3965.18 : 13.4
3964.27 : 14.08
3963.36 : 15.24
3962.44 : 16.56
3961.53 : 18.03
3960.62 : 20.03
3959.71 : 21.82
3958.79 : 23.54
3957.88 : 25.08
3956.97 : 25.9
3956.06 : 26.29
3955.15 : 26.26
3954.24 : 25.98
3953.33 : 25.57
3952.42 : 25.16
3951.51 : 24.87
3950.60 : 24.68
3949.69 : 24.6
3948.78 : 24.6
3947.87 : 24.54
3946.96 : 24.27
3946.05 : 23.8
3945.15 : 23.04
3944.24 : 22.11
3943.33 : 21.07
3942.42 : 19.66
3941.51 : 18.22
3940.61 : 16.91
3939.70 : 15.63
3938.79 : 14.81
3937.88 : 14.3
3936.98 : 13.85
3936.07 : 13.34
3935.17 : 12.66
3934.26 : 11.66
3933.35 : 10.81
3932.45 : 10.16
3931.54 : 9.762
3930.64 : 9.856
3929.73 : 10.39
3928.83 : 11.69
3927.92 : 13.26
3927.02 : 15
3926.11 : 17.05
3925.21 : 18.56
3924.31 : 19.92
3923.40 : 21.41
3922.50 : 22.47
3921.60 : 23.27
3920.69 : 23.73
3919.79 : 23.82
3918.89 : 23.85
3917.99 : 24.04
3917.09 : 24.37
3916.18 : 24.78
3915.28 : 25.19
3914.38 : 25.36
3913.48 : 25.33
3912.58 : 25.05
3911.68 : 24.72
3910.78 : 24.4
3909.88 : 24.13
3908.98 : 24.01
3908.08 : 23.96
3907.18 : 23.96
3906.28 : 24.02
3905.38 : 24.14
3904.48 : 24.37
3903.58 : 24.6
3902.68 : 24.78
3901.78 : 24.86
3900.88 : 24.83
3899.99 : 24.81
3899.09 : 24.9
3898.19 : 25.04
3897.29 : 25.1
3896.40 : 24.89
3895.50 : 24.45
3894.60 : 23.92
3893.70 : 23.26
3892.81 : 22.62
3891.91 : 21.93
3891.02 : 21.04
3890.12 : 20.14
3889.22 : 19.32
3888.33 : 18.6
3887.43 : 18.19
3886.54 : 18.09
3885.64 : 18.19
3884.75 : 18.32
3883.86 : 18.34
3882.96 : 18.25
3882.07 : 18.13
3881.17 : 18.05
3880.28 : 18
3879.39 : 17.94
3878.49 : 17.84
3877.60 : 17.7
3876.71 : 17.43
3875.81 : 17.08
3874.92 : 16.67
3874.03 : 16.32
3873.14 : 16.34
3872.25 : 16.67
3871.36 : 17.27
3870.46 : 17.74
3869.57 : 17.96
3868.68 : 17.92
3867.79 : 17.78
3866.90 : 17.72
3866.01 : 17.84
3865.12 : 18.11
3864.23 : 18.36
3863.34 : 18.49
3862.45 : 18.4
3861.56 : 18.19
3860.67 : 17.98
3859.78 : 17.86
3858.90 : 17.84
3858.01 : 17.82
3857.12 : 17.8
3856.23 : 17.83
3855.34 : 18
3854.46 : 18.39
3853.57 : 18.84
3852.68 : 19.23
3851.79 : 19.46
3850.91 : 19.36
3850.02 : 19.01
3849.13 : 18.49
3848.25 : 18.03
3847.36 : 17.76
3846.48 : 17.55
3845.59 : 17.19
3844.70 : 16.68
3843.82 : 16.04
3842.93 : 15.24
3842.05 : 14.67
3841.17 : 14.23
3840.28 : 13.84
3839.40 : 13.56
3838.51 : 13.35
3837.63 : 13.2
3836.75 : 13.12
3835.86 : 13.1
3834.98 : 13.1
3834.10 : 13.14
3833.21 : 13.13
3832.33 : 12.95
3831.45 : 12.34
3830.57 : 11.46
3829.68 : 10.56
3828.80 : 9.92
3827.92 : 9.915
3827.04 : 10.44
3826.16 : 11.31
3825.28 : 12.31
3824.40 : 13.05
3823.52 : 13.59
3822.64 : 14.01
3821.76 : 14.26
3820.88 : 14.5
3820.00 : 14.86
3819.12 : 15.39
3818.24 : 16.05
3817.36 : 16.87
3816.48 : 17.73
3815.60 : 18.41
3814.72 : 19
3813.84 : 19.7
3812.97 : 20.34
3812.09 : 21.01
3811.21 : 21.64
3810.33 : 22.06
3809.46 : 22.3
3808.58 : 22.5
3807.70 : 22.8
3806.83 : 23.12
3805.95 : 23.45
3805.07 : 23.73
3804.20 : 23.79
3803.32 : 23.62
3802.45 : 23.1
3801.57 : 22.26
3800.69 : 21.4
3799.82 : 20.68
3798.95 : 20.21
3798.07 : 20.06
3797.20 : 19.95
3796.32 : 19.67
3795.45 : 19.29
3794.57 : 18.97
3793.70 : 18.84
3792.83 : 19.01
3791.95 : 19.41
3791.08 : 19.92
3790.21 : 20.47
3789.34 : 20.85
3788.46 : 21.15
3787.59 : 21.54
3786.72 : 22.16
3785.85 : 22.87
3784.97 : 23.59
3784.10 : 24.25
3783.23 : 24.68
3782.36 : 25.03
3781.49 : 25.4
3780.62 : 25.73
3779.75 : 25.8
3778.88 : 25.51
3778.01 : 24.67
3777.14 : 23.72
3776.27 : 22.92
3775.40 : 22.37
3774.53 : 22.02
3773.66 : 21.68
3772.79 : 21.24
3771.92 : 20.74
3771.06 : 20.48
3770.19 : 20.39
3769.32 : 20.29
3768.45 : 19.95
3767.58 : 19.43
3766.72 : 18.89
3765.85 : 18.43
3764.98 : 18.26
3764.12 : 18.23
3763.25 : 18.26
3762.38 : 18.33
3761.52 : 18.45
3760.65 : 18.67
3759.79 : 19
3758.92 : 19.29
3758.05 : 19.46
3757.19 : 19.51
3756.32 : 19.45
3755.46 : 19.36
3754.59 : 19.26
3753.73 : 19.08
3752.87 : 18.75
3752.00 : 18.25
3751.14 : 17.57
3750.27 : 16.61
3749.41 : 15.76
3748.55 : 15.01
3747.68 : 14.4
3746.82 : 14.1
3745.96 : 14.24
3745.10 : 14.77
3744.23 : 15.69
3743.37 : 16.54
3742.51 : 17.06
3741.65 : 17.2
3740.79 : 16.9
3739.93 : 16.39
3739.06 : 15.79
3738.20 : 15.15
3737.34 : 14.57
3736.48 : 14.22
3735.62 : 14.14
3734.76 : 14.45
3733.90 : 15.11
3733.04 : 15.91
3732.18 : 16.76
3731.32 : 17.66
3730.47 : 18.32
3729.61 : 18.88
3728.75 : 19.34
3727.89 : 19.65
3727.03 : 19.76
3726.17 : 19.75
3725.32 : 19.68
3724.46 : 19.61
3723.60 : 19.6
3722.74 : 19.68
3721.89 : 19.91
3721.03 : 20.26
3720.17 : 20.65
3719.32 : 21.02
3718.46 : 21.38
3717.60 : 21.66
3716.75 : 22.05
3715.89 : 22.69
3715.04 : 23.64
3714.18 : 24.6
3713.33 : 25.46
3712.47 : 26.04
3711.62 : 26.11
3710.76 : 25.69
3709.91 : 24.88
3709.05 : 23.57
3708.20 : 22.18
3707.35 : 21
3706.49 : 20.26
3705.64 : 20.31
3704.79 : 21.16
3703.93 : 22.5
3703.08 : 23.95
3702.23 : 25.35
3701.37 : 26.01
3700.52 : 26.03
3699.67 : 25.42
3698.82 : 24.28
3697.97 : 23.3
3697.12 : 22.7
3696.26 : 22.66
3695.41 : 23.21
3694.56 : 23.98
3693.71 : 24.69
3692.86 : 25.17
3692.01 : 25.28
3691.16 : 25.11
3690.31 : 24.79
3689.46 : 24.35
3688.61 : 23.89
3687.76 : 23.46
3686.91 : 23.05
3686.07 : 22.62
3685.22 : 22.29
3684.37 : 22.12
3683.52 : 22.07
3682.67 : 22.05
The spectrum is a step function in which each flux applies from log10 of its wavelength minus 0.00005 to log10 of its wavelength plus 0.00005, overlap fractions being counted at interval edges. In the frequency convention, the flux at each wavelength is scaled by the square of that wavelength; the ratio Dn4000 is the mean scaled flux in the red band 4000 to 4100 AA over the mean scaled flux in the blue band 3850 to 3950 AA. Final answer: 2.00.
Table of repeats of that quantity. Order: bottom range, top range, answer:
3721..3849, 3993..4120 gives 2.29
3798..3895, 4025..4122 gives 2.30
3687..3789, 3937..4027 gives 1.57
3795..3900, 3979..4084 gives 2.18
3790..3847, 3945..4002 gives 1.63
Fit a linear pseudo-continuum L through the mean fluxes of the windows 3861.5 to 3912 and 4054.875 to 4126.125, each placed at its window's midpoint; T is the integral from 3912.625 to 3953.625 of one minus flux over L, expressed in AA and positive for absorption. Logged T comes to 7.85 AA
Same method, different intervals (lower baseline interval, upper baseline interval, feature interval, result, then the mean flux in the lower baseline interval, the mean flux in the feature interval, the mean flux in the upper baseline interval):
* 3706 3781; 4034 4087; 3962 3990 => 7.9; 19.5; 22.8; 36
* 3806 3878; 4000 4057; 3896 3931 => 2.7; 16.6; 22.3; 37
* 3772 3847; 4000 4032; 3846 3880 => 8.0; 18.6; 17.9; 37.6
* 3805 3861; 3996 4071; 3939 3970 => 8.7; 16.5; 20.4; 36.4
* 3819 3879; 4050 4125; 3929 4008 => 6.5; 15.9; 24.2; 36.1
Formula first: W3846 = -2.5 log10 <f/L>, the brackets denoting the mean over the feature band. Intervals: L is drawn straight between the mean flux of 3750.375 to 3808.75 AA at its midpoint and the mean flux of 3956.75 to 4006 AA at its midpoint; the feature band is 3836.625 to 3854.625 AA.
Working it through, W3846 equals 0.35 mag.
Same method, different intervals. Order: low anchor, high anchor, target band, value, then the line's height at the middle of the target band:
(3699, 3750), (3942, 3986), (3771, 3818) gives -0.067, 20.4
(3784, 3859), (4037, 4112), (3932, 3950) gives 0.422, 26.4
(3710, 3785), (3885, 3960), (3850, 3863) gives 0.126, 20.7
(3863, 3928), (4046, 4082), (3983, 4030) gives -0.192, 30.4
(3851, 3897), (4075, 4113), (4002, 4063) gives -0.170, 31.5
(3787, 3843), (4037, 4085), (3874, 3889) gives 0.241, 22.4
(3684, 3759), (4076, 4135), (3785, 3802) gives 0.144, 23.4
